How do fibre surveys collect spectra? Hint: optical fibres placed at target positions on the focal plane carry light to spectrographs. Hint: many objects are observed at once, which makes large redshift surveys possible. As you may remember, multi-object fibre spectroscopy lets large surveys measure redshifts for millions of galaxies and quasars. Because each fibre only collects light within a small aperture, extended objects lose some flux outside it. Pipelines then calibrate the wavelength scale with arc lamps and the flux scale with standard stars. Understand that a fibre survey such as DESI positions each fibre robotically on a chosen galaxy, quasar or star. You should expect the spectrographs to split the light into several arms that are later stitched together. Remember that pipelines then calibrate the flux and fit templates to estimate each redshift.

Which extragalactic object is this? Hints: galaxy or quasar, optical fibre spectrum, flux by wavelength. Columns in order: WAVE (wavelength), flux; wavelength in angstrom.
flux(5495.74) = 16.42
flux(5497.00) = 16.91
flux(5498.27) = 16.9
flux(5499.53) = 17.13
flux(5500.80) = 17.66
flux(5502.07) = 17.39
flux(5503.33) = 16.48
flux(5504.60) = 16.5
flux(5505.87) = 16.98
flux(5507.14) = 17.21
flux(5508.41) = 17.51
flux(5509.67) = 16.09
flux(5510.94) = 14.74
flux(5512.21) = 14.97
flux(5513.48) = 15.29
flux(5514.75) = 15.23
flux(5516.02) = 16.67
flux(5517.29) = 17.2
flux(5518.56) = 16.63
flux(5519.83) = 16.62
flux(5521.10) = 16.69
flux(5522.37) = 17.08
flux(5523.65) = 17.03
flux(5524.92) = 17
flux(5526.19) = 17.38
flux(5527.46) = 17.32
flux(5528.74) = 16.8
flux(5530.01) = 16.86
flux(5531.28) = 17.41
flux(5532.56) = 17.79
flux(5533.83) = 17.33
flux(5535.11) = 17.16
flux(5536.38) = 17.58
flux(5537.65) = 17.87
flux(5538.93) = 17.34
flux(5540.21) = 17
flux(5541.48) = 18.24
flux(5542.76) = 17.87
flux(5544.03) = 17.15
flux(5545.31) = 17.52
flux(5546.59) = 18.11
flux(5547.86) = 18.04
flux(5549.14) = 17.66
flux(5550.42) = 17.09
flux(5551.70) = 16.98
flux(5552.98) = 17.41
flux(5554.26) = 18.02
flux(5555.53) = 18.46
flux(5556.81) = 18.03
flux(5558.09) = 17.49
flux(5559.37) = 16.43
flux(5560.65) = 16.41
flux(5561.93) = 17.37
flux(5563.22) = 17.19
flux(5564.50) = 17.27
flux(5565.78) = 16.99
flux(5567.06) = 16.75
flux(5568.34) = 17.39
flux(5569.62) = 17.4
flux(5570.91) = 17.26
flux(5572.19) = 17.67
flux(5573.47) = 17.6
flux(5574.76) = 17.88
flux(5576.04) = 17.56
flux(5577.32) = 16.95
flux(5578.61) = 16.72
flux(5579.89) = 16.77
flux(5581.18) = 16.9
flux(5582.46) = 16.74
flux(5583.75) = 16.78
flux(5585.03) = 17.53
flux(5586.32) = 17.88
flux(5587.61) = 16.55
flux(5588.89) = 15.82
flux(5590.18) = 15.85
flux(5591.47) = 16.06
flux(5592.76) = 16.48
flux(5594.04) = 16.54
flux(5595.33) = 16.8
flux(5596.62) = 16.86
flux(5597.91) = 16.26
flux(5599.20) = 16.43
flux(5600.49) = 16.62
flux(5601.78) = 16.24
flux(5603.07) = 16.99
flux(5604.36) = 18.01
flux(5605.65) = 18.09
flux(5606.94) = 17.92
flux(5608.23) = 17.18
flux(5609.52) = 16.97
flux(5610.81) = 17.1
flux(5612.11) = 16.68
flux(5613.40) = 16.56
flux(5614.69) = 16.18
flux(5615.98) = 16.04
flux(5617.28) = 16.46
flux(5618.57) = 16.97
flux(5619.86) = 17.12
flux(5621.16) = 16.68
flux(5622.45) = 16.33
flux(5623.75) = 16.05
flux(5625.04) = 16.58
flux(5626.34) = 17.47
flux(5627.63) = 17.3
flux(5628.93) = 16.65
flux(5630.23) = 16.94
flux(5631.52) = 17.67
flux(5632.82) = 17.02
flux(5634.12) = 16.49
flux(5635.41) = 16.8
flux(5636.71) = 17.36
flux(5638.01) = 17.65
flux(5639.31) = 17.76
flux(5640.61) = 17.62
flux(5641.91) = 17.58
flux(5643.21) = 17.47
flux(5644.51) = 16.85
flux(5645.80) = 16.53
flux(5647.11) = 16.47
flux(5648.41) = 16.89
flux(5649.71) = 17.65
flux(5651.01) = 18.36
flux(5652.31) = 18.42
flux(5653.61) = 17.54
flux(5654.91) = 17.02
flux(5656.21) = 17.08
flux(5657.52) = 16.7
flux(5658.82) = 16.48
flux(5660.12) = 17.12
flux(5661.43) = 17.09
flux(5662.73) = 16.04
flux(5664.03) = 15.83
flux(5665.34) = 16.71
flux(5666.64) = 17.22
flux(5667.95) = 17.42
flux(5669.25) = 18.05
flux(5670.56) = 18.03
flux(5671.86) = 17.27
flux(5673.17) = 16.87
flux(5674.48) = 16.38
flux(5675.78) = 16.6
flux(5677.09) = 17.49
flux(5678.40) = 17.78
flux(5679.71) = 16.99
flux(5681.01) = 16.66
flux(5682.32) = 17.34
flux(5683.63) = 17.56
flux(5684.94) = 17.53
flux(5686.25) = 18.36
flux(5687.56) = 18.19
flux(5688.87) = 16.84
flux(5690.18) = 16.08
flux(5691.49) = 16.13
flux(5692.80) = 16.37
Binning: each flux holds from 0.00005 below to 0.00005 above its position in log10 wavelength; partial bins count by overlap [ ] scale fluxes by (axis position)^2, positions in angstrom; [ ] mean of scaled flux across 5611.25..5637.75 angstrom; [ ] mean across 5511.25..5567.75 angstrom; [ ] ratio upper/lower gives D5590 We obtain 1.01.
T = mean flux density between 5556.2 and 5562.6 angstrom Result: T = 17.1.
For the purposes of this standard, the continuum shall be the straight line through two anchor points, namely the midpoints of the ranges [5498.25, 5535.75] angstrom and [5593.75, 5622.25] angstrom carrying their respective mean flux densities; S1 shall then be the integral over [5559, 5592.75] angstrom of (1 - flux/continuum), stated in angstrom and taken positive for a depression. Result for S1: -0.33 angstrom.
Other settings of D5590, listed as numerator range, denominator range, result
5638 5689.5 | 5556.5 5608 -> 1.04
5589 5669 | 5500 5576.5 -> 1.02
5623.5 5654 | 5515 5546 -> 1.04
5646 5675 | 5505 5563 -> 1.05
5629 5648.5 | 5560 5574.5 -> 1.02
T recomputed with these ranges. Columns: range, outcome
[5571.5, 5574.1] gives 17.7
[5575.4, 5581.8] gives 17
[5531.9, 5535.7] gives 17.4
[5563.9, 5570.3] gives 17.2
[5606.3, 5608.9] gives 17.6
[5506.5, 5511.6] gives 16.4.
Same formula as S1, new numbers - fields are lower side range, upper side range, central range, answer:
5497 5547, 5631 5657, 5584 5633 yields 1.1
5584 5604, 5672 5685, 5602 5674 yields -0.9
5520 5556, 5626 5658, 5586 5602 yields 0.8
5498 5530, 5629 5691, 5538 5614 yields -1.2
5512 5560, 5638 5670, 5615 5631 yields 0.4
